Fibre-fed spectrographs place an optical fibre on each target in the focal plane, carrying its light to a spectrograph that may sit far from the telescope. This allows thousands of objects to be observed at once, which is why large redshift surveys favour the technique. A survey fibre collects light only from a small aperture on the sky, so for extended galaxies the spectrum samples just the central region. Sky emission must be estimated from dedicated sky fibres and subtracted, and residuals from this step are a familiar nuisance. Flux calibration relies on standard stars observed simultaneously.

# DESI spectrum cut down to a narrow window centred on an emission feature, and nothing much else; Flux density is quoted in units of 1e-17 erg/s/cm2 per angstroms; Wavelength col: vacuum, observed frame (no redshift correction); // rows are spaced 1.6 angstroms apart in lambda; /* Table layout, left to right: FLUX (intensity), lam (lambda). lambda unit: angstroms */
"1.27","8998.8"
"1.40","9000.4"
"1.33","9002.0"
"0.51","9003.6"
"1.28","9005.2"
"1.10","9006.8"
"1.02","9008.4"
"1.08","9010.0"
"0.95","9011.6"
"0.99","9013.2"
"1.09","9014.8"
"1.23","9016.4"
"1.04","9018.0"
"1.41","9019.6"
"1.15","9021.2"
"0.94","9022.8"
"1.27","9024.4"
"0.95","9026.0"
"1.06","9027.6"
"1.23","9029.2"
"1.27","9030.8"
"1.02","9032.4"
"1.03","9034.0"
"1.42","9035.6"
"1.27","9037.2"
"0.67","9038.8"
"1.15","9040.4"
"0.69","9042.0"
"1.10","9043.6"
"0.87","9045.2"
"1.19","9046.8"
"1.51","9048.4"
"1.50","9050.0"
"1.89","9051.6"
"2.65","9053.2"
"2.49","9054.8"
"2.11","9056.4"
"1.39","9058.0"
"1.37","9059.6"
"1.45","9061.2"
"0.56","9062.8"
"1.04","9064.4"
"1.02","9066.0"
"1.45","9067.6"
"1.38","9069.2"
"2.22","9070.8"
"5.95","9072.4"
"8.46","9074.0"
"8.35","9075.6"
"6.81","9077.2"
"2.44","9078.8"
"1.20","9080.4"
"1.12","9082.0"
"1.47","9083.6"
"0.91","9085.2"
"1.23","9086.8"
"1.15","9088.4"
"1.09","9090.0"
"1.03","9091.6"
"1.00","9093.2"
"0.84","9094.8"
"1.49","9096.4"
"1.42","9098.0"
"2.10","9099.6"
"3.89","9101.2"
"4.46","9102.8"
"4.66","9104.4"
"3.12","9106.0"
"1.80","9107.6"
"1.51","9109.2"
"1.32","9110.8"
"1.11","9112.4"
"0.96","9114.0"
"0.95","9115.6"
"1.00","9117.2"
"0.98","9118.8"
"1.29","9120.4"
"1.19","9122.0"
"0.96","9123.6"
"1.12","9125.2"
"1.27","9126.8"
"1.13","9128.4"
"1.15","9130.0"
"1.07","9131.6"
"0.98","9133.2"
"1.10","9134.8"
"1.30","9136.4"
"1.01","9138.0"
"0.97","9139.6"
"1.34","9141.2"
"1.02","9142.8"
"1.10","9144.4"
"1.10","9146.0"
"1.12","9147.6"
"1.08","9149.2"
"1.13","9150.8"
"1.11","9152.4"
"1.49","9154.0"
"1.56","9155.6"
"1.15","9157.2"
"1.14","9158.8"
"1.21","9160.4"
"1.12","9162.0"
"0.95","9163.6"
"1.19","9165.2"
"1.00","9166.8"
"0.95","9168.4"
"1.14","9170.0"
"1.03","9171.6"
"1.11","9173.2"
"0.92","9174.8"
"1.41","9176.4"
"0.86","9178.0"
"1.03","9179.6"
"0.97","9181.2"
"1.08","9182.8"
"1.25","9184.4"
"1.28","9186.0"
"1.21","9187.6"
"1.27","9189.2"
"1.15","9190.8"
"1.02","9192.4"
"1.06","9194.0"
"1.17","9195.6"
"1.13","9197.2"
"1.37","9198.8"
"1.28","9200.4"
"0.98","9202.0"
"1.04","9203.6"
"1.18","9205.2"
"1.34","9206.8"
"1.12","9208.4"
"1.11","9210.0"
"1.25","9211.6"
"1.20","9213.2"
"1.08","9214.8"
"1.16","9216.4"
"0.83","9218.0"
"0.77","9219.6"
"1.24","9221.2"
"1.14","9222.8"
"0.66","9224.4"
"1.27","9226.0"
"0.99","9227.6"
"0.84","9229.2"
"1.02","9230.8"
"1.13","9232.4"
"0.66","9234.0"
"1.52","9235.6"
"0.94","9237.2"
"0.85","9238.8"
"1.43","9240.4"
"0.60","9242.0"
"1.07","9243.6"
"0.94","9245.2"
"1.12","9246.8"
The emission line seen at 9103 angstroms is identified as [N II] 6583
